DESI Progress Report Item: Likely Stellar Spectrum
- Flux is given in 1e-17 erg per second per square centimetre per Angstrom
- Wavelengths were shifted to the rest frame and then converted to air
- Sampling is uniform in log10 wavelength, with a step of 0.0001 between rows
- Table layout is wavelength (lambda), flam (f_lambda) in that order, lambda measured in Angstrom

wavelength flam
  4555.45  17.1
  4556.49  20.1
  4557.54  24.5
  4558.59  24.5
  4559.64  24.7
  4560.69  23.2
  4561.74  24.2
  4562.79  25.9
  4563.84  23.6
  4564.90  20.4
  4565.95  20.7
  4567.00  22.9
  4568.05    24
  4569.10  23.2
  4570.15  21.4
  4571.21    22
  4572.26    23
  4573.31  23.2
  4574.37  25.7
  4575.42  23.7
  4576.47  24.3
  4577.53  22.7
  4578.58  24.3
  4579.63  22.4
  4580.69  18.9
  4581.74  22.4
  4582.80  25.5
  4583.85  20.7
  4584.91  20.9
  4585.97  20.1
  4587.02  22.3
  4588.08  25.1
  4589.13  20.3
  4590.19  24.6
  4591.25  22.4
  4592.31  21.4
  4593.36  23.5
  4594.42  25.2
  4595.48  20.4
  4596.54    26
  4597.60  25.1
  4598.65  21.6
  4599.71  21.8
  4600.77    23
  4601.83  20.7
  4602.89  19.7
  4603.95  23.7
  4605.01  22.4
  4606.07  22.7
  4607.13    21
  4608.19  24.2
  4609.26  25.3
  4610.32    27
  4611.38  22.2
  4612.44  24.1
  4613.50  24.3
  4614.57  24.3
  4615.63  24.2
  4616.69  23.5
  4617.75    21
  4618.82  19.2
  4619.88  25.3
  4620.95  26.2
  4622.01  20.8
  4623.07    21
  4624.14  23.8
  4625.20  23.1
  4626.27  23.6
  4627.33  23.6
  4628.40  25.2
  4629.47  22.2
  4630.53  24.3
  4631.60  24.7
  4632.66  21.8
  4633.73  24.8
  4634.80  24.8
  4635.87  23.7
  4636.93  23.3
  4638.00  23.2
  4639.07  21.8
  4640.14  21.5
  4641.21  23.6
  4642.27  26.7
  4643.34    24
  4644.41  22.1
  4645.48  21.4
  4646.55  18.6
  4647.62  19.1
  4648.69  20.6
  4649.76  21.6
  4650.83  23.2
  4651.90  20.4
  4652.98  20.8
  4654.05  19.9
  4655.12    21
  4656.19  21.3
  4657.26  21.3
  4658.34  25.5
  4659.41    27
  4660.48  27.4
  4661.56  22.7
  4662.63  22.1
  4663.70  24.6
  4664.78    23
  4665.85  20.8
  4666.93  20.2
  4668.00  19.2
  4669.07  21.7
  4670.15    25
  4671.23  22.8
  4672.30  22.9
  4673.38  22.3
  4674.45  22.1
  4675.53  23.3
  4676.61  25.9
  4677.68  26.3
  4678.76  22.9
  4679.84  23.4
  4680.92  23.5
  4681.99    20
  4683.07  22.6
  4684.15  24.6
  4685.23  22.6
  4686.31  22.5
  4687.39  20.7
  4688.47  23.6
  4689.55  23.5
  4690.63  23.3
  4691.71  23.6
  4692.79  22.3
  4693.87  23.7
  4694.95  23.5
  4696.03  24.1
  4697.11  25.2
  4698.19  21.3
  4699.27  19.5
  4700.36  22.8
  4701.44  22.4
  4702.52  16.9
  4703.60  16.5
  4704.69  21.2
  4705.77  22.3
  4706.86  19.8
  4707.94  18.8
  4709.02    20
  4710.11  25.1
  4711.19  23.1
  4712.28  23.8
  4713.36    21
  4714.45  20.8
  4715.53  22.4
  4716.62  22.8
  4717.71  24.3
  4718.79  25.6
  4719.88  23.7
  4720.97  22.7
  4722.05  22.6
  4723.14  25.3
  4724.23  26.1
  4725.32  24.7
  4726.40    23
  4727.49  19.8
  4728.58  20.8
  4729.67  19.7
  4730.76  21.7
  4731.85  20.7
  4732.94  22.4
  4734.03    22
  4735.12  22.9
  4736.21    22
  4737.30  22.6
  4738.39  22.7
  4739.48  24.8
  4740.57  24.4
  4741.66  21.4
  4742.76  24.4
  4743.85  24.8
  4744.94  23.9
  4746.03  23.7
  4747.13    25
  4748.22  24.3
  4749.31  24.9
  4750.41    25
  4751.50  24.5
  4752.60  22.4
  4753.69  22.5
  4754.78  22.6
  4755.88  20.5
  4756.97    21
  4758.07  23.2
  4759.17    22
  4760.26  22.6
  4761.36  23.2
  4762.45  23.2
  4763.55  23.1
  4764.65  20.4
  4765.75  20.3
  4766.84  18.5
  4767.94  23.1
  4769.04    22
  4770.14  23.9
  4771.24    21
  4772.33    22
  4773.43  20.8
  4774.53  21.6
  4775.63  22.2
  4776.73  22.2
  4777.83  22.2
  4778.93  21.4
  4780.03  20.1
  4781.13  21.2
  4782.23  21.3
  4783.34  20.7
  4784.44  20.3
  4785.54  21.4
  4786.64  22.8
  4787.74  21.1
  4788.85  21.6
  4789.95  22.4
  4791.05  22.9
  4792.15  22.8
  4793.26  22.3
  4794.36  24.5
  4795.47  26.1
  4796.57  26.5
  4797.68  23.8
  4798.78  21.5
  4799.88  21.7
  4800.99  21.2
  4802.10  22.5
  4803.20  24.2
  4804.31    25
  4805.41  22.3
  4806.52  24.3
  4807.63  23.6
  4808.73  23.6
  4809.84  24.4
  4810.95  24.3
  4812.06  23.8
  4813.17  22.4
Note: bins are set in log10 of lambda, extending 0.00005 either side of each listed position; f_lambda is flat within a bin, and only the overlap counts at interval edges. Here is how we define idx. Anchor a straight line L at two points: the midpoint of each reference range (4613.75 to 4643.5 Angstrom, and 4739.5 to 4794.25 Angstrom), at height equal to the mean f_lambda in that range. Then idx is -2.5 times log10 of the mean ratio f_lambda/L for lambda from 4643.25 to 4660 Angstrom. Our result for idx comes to 0.07 mag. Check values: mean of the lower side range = 23.4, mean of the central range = 21.7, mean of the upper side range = 22.4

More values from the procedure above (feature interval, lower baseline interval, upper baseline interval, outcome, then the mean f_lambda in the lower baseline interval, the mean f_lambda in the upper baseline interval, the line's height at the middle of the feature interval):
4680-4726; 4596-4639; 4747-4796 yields 0.010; 23.3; 22.3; 22.7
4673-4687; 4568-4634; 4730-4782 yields -0.022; 23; 22.5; 22.7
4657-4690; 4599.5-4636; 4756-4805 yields -0.010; 23.2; 22.2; 22.9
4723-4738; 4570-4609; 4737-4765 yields 0.039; 22.7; 23.2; 23.2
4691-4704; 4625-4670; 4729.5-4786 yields 0.030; 22.7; 22.3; 22.5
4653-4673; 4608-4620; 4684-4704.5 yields 0.005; 23.6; 22.2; 22.7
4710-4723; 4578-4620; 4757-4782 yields -0.051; 22.8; 21.8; 22.1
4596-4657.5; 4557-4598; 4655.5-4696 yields 0.013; 23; 23.1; 23.1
